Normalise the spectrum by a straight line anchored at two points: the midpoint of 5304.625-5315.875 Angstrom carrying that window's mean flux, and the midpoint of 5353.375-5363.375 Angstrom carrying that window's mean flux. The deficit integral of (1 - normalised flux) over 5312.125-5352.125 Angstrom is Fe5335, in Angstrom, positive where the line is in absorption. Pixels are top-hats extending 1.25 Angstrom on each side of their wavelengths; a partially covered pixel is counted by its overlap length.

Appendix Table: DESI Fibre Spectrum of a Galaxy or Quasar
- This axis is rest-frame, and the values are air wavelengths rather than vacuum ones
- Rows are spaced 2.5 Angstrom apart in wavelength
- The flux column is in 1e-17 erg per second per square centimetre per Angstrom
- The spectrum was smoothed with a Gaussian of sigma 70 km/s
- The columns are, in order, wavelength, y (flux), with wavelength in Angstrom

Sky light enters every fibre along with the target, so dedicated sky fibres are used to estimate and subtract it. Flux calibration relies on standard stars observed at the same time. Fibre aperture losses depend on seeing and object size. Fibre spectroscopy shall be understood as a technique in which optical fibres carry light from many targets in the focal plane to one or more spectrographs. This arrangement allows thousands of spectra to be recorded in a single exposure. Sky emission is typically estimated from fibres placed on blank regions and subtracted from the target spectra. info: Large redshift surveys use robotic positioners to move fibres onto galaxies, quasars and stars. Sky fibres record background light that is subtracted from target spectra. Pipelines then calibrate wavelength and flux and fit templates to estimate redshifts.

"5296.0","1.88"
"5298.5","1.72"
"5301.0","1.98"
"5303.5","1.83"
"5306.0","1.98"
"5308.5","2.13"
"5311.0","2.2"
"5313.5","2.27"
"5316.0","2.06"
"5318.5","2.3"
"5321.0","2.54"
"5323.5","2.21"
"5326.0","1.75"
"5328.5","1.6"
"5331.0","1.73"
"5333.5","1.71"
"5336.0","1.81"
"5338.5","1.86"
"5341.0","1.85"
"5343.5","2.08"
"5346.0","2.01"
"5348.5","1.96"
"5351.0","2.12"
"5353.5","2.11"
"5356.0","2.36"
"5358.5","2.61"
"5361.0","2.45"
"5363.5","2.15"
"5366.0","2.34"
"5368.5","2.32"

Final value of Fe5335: 4.5 Angstrom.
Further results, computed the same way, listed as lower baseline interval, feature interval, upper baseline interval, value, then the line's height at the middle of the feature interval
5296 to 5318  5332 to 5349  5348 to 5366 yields 2.31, 2.19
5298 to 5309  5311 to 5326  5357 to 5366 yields -1.31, 2.05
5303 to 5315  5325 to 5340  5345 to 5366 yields 2.91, 2.16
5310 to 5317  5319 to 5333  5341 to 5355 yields 1.07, 2.13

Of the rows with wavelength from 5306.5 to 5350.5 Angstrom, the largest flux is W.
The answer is 2.54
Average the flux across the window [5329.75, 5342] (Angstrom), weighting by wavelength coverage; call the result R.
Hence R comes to 1.79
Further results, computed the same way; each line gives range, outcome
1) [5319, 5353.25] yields 1.95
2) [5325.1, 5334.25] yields 1.69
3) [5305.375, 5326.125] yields 2.19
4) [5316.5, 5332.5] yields 2.02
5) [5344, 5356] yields 2.08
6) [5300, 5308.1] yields 1.95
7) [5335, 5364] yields 2.12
